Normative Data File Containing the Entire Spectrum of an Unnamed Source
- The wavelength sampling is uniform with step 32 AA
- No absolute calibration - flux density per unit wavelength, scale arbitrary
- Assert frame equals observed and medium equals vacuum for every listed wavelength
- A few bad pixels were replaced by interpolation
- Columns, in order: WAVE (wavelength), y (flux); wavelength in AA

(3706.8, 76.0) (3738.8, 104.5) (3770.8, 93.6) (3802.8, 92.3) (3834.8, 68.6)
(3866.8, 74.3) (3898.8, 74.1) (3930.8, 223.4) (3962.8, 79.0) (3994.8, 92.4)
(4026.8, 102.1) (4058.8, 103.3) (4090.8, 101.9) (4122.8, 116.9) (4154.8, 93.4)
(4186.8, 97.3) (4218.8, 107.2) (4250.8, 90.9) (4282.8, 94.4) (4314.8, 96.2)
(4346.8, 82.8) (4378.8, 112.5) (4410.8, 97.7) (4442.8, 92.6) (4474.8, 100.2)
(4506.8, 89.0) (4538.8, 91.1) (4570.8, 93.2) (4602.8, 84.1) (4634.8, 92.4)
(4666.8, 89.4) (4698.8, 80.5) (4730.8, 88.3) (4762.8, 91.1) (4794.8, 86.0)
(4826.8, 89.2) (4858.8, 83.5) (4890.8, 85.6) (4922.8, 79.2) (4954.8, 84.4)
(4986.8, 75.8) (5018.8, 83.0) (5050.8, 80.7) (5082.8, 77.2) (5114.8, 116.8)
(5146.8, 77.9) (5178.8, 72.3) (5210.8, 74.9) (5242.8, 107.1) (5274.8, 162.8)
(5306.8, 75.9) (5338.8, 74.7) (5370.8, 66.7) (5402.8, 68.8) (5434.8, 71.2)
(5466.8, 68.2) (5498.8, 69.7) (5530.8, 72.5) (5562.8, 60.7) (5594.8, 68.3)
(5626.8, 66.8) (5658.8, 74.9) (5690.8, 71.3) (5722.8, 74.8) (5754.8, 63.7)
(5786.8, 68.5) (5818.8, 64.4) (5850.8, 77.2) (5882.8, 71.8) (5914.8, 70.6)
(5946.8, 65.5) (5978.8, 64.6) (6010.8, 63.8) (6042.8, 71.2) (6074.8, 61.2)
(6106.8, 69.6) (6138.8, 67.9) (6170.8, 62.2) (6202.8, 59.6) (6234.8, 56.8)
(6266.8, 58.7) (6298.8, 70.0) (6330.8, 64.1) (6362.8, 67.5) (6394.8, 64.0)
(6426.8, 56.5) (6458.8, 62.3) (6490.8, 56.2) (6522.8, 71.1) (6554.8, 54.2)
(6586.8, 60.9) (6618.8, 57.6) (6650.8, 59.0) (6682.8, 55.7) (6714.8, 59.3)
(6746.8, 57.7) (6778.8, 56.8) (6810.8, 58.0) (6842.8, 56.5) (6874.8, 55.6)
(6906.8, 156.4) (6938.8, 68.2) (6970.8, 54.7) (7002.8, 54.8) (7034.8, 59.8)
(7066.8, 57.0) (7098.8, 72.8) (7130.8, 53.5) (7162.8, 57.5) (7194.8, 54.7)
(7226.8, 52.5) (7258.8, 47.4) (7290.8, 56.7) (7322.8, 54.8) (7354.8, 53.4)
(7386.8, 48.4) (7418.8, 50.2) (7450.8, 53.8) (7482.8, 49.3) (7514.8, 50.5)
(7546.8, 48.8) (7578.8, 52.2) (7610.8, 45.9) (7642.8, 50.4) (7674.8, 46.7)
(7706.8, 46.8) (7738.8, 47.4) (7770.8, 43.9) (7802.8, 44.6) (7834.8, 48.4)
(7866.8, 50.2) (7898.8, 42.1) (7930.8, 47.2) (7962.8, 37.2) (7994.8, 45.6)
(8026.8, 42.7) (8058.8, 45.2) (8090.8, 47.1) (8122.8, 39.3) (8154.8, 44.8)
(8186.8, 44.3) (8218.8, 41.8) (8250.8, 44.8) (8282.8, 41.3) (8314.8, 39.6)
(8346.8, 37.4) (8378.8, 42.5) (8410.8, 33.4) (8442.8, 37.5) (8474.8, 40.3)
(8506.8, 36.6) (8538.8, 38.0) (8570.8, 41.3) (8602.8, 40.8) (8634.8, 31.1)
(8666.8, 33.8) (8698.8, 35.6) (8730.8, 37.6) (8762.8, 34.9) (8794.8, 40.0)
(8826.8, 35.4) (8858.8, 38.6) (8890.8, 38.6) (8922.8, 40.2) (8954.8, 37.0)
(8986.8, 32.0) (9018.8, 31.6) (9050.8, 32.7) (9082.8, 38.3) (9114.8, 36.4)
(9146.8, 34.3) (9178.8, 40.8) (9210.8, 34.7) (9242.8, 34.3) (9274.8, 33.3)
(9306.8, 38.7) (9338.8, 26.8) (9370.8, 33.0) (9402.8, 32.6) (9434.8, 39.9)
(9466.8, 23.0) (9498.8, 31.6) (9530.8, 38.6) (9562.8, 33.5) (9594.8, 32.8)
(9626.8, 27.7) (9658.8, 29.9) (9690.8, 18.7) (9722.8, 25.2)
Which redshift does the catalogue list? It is 0.054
